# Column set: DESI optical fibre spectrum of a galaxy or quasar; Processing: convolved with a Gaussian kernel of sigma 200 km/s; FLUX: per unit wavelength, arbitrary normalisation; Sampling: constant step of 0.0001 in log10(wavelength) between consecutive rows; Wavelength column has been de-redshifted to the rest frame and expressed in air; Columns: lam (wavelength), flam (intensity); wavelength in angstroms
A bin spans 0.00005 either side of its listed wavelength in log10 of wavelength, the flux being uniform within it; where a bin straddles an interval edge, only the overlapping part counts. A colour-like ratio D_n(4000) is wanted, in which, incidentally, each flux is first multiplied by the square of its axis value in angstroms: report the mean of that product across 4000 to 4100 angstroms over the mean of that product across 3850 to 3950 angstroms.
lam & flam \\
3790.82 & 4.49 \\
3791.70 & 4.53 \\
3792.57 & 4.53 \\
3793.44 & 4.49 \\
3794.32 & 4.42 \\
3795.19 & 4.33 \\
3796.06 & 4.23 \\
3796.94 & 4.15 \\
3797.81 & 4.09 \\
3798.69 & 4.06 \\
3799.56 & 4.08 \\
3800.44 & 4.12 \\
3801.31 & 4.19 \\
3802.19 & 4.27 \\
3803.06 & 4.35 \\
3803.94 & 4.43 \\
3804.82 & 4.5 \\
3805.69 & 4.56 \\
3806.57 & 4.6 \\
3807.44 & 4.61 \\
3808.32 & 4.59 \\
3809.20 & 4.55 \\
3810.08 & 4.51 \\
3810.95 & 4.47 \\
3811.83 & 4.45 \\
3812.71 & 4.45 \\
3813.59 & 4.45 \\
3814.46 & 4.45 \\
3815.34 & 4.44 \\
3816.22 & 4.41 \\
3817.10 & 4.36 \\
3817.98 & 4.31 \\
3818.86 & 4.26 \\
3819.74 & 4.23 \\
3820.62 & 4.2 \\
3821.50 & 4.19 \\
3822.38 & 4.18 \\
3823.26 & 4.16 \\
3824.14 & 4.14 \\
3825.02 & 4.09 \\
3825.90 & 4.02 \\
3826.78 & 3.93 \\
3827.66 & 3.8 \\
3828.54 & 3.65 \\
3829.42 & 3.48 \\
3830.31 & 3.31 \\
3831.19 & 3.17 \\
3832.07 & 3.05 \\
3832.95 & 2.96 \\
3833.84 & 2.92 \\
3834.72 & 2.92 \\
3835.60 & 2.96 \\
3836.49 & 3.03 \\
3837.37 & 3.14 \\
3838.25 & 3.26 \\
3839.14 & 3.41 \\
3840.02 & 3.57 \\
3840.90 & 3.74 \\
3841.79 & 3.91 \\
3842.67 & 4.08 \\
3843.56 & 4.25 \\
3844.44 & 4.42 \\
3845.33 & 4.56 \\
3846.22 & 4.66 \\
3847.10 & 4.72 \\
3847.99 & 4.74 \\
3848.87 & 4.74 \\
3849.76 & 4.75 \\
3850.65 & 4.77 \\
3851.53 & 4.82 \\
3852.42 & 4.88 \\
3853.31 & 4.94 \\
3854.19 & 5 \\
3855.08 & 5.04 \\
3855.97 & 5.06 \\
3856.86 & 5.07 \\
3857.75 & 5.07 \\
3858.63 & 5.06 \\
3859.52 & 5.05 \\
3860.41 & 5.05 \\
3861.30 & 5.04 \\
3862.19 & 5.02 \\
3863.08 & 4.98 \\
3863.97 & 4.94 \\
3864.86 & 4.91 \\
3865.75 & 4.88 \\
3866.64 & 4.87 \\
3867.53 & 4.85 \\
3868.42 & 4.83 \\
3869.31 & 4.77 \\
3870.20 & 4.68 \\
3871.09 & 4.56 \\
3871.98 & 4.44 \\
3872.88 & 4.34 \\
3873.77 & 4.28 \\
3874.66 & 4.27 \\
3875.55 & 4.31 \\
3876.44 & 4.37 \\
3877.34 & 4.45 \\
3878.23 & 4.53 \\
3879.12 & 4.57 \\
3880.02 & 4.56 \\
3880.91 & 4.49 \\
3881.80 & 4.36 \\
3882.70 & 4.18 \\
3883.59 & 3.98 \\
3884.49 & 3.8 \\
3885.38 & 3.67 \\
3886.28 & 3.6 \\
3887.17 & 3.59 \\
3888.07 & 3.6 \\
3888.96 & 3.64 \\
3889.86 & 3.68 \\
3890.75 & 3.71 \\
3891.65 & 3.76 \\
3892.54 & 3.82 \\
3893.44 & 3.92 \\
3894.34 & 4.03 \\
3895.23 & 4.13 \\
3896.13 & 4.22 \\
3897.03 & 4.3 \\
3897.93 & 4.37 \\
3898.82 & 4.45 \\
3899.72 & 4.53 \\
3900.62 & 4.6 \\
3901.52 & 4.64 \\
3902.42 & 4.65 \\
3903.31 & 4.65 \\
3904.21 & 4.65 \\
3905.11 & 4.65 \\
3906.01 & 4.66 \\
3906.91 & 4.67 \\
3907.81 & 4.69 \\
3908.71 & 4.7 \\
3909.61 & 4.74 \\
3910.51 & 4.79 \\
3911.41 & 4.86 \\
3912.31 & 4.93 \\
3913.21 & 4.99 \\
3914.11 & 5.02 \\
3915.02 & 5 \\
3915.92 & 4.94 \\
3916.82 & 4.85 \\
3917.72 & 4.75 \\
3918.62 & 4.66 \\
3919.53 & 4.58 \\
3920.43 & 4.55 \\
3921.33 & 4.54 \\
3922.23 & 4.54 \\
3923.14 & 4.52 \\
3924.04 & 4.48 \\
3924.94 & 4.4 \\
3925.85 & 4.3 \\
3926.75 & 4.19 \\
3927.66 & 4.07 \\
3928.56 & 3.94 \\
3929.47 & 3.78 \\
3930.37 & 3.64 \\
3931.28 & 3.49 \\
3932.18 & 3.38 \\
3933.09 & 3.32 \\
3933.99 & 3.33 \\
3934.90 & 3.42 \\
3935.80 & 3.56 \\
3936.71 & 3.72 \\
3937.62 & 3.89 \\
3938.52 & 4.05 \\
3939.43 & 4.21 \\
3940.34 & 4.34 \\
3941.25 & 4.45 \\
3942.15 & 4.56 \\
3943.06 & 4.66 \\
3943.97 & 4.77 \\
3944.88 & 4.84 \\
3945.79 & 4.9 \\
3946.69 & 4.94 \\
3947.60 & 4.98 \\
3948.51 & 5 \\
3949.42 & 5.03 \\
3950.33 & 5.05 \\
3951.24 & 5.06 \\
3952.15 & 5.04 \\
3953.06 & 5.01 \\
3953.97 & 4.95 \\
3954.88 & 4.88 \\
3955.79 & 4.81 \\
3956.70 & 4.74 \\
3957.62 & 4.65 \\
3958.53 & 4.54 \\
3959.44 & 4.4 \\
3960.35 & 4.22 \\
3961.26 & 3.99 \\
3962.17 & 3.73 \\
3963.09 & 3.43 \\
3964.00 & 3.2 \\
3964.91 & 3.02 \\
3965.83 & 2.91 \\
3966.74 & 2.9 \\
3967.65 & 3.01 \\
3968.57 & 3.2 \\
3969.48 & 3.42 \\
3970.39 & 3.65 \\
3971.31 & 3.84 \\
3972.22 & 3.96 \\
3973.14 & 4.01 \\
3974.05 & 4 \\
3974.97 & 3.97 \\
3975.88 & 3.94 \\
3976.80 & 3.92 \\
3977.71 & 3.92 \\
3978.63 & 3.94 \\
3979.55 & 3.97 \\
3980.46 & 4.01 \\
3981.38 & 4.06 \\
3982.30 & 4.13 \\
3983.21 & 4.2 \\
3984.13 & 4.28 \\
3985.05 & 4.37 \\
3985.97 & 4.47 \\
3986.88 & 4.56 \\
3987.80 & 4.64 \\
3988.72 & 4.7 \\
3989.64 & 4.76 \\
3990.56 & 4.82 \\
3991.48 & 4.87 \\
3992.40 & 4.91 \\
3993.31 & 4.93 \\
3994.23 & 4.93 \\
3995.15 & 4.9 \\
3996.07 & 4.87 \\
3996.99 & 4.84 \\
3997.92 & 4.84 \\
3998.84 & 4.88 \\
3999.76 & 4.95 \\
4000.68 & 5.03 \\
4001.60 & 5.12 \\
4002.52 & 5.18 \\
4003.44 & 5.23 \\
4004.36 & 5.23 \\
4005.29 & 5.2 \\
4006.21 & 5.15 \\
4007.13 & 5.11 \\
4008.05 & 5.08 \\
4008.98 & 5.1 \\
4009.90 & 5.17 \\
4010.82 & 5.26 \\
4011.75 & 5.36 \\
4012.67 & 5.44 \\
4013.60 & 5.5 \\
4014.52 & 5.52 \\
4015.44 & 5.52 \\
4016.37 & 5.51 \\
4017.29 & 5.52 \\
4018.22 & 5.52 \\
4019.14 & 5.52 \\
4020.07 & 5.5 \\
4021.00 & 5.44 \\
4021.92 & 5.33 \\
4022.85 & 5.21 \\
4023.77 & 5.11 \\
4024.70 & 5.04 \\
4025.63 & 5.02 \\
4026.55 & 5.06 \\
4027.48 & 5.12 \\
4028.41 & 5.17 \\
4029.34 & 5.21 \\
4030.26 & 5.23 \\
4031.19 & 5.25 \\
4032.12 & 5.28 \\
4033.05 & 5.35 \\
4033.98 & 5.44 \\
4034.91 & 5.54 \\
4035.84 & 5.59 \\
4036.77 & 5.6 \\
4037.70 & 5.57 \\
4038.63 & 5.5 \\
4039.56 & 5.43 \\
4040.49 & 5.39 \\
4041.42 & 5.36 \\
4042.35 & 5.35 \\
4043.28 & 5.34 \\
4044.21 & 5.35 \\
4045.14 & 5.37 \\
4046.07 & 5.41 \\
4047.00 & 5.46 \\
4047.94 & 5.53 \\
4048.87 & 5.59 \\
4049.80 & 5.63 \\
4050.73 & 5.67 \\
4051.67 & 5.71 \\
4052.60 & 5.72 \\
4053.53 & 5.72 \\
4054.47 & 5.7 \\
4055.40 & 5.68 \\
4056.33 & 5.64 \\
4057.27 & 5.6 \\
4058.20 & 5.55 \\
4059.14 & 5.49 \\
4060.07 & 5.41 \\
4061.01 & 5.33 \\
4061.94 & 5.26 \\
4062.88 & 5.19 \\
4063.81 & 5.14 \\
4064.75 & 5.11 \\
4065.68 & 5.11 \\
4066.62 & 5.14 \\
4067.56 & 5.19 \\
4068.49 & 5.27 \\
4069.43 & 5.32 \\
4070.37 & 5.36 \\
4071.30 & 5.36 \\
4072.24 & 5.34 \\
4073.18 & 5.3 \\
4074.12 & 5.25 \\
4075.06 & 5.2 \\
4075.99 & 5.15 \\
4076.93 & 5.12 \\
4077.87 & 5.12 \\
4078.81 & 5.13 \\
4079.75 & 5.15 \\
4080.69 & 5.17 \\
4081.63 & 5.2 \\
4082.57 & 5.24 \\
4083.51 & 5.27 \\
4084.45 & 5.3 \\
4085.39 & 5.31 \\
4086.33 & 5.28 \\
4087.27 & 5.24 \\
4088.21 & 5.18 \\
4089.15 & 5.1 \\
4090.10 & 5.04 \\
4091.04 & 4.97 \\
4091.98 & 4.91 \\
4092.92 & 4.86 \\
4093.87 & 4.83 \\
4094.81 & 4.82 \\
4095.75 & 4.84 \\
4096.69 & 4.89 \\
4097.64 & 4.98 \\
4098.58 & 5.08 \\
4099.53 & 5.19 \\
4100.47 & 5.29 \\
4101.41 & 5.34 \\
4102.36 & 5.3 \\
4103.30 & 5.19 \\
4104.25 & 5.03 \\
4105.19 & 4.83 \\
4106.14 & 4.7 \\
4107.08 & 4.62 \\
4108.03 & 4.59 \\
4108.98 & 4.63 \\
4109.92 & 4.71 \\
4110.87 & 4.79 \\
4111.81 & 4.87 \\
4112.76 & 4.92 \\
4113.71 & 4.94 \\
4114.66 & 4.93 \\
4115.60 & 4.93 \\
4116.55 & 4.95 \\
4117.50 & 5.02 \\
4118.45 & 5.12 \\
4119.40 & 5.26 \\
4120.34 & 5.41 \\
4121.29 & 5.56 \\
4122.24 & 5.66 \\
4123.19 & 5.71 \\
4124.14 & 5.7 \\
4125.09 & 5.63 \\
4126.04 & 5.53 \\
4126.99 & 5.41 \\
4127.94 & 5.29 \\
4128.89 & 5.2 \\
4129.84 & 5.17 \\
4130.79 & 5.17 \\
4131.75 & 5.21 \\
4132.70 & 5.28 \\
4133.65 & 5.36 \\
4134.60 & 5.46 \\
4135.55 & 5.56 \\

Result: 1.28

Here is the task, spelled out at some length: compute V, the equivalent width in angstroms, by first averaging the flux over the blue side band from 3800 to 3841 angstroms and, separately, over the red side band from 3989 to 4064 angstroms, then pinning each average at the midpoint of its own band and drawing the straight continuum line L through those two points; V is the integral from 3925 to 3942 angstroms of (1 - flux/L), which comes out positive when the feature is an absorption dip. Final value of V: 3.0 angstroms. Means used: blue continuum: 3.98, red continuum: 5.3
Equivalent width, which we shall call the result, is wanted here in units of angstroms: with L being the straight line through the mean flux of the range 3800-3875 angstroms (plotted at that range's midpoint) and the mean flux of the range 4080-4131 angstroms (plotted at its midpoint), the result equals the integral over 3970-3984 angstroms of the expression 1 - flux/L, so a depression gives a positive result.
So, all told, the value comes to 2.2 angstroms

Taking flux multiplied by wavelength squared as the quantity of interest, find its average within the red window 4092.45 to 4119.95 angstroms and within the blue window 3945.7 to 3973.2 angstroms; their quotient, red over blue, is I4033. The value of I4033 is 1.27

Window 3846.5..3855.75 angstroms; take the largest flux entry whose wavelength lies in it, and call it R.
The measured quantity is 5.04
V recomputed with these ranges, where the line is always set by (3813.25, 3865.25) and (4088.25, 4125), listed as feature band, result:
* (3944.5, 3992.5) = 3.9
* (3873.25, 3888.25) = 0.7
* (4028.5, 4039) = -1.3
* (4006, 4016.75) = -1.3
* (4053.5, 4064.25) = -1.2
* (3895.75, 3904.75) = -0.2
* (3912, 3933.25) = 0.5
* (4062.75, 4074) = -0.7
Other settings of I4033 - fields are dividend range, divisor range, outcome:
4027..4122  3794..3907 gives 1.37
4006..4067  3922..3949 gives 1.35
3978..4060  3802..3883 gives 1.30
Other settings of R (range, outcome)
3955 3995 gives 4.93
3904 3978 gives 5.06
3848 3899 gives 5.07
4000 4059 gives 5.72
